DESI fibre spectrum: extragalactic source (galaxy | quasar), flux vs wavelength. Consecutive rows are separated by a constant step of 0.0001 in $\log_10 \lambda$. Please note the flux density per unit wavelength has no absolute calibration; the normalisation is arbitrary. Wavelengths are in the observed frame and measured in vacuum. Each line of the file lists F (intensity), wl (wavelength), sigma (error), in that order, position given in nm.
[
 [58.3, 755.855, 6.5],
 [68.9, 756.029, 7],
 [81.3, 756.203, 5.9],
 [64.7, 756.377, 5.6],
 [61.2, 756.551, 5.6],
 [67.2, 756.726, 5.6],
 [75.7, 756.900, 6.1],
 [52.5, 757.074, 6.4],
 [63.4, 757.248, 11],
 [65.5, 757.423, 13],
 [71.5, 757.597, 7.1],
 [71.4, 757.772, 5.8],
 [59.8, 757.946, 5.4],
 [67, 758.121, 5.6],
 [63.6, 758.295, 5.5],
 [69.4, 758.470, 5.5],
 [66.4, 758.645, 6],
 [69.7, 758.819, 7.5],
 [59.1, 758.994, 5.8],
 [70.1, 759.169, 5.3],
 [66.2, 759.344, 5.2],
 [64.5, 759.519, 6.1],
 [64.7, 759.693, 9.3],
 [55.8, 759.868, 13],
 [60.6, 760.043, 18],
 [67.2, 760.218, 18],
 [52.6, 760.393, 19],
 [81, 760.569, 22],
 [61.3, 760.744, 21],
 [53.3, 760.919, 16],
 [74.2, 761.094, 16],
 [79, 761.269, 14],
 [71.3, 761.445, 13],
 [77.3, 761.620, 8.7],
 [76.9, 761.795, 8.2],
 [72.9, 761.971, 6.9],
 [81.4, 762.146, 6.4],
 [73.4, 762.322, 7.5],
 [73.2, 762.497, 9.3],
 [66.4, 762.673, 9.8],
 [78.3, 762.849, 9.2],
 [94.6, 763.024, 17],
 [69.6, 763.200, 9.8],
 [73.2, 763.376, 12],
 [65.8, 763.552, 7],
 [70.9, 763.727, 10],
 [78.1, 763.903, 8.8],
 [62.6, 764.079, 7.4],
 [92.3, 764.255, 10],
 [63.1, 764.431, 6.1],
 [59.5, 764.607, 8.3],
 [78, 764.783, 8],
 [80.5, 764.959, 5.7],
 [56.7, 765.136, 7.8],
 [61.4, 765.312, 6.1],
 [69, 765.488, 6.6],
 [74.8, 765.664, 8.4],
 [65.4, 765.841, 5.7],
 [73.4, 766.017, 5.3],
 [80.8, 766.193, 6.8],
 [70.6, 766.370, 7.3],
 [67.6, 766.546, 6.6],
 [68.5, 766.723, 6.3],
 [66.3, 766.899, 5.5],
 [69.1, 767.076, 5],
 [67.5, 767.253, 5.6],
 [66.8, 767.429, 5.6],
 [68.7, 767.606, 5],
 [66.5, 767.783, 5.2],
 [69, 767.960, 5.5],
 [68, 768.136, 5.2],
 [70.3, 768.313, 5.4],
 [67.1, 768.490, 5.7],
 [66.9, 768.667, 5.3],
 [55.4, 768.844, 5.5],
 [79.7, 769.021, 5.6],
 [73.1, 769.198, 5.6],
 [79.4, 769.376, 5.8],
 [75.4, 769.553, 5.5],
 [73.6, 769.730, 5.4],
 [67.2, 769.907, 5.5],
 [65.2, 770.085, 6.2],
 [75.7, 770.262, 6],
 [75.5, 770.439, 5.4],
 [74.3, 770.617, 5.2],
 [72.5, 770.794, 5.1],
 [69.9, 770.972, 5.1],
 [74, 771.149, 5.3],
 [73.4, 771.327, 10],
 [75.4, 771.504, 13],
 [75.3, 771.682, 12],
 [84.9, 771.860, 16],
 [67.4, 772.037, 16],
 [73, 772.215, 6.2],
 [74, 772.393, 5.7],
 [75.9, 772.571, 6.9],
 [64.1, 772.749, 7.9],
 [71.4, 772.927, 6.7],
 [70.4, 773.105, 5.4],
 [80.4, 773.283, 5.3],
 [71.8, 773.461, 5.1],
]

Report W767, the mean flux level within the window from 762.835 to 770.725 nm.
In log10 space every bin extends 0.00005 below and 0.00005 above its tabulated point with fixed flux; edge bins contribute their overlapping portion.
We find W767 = 70.9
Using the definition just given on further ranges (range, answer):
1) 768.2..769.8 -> 71.1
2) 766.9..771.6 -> 70.7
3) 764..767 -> 70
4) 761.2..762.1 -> 75.7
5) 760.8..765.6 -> 72.3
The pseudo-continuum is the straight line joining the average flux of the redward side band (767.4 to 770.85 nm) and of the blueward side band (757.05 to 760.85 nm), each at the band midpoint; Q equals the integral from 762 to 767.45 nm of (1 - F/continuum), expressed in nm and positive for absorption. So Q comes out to -0.288 nm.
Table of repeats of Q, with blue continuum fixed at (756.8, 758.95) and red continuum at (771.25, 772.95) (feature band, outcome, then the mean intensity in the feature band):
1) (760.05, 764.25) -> -0.226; 72.1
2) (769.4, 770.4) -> 0.004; 72.2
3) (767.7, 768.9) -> 0.086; 66.5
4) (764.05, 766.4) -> -0.026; 70.8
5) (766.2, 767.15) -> 0.017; 69.4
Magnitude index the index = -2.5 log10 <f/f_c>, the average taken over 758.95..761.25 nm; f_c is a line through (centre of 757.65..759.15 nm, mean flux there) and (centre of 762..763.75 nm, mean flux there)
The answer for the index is 0.08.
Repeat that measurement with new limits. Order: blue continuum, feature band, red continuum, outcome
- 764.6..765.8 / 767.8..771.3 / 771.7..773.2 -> 0.00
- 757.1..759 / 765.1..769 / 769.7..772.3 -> 0.04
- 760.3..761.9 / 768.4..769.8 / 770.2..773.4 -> 0.02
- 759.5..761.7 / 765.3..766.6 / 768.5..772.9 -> -0.02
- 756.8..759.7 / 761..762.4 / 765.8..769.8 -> -0.13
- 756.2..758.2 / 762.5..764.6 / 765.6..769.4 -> -0.08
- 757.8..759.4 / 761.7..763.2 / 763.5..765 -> -0.10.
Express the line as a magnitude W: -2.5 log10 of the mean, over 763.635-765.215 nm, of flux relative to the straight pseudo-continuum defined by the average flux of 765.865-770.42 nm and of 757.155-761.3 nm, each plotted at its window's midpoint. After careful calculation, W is -0.05 mag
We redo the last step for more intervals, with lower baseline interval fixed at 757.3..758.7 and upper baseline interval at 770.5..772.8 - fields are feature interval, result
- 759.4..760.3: 0.082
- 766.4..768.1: 0.054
